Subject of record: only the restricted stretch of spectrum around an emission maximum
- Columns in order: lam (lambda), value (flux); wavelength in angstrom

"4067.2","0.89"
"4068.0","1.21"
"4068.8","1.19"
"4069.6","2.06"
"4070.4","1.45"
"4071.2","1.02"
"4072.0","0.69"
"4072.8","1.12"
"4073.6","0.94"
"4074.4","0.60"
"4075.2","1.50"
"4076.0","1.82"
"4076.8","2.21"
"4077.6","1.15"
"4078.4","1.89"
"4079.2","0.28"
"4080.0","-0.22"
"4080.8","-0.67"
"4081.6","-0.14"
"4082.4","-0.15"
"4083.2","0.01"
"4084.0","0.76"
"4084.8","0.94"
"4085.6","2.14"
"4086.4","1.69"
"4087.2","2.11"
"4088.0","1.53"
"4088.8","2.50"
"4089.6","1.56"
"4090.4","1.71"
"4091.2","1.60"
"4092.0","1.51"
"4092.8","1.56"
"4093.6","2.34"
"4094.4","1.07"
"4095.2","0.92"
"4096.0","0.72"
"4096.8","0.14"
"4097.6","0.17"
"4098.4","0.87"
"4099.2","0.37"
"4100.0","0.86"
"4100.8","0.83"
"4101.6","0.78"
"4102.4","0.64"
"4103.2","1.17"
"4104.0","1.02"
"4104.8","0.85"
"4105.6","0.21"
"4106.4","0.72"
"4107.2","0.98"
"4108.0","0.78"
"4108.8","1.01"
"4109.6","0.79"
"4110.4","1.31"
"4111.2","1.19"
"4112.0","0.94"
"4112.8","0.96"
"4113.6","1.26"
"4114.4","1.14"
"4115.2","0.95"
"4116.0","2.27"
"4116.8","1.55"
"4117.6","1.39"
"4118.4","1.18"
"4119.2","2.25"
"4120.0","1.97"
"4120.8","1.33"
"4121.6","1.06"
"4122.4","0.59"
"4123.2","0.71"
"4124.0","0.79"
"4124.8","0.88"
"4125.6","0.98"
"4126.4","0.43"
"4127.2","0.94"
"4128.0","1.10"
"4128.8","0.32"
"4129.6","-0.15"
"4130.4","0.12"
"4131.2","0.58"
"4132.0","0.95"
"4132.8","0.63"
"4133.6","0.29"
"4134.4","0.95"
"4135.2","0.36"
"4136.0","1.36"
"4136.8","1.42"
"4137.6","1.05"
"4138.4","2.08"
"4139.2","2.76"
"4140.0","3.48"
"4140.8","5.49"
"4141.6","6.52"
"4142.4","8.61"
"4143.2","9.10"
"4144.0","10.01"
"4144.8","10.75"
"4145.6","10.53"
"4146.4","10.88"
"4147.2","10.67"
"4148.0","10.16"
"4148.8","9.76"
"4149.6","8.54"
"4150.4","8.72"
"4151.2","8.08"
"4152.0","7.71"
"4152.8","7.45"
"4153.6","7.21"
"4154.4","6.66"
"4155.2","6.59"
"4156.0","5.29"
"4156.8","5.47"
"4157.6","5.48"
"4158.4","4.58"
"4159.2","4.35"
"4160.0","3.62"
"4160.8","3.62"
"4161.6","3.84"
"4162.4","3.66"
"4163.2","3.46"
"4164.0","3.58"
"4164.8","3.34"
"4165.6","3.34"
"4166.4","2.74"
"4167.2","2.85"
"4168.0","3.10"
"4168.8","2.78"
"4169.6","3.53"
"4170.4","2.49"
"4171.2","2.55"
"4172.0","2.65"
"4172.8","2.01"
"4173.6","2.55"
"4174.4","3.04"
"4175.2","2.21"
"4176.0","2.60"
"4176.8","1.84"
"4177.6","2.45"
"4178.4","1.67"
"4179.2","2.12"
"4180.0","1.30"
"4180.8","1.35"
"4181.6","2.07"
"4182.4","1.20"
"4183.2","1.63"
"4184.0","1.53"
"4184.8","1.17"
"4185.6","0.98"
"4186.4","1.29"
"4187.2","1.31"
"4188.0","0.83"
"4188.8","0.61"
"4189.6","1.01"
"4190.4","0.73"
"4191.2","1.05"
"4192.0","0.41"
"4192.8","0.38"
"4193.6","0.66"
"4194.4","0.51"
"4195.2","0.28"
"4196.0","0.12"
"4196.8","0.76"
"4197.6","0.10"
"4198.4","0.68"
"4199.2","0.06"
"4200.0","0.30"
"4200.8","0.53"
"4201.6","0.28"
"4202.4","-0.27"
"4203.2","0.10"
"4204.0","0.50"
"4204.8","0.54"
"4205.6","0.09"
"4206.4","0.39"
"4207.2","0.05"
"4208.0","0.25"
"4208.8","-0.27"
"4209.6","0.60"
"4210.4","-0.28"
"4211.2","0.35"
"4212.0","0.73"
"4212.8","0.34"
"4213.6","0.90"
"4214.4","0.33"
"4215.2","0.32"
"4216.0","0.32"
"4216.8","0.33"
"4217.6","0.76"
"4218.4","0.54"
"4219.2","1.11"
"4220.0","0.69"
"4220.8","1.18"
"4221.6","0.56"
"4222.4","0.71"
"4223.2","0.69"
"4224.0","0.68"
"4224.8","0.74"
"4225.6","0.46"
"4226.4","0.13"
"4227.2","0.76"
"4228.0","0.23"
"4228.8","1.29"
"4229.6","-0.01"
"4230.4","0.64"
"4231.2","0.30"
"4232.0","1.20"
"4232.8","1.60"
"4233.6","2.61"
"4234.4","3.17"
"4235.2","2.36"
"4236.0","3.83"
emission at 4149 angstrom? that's Lyman alpha 1216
